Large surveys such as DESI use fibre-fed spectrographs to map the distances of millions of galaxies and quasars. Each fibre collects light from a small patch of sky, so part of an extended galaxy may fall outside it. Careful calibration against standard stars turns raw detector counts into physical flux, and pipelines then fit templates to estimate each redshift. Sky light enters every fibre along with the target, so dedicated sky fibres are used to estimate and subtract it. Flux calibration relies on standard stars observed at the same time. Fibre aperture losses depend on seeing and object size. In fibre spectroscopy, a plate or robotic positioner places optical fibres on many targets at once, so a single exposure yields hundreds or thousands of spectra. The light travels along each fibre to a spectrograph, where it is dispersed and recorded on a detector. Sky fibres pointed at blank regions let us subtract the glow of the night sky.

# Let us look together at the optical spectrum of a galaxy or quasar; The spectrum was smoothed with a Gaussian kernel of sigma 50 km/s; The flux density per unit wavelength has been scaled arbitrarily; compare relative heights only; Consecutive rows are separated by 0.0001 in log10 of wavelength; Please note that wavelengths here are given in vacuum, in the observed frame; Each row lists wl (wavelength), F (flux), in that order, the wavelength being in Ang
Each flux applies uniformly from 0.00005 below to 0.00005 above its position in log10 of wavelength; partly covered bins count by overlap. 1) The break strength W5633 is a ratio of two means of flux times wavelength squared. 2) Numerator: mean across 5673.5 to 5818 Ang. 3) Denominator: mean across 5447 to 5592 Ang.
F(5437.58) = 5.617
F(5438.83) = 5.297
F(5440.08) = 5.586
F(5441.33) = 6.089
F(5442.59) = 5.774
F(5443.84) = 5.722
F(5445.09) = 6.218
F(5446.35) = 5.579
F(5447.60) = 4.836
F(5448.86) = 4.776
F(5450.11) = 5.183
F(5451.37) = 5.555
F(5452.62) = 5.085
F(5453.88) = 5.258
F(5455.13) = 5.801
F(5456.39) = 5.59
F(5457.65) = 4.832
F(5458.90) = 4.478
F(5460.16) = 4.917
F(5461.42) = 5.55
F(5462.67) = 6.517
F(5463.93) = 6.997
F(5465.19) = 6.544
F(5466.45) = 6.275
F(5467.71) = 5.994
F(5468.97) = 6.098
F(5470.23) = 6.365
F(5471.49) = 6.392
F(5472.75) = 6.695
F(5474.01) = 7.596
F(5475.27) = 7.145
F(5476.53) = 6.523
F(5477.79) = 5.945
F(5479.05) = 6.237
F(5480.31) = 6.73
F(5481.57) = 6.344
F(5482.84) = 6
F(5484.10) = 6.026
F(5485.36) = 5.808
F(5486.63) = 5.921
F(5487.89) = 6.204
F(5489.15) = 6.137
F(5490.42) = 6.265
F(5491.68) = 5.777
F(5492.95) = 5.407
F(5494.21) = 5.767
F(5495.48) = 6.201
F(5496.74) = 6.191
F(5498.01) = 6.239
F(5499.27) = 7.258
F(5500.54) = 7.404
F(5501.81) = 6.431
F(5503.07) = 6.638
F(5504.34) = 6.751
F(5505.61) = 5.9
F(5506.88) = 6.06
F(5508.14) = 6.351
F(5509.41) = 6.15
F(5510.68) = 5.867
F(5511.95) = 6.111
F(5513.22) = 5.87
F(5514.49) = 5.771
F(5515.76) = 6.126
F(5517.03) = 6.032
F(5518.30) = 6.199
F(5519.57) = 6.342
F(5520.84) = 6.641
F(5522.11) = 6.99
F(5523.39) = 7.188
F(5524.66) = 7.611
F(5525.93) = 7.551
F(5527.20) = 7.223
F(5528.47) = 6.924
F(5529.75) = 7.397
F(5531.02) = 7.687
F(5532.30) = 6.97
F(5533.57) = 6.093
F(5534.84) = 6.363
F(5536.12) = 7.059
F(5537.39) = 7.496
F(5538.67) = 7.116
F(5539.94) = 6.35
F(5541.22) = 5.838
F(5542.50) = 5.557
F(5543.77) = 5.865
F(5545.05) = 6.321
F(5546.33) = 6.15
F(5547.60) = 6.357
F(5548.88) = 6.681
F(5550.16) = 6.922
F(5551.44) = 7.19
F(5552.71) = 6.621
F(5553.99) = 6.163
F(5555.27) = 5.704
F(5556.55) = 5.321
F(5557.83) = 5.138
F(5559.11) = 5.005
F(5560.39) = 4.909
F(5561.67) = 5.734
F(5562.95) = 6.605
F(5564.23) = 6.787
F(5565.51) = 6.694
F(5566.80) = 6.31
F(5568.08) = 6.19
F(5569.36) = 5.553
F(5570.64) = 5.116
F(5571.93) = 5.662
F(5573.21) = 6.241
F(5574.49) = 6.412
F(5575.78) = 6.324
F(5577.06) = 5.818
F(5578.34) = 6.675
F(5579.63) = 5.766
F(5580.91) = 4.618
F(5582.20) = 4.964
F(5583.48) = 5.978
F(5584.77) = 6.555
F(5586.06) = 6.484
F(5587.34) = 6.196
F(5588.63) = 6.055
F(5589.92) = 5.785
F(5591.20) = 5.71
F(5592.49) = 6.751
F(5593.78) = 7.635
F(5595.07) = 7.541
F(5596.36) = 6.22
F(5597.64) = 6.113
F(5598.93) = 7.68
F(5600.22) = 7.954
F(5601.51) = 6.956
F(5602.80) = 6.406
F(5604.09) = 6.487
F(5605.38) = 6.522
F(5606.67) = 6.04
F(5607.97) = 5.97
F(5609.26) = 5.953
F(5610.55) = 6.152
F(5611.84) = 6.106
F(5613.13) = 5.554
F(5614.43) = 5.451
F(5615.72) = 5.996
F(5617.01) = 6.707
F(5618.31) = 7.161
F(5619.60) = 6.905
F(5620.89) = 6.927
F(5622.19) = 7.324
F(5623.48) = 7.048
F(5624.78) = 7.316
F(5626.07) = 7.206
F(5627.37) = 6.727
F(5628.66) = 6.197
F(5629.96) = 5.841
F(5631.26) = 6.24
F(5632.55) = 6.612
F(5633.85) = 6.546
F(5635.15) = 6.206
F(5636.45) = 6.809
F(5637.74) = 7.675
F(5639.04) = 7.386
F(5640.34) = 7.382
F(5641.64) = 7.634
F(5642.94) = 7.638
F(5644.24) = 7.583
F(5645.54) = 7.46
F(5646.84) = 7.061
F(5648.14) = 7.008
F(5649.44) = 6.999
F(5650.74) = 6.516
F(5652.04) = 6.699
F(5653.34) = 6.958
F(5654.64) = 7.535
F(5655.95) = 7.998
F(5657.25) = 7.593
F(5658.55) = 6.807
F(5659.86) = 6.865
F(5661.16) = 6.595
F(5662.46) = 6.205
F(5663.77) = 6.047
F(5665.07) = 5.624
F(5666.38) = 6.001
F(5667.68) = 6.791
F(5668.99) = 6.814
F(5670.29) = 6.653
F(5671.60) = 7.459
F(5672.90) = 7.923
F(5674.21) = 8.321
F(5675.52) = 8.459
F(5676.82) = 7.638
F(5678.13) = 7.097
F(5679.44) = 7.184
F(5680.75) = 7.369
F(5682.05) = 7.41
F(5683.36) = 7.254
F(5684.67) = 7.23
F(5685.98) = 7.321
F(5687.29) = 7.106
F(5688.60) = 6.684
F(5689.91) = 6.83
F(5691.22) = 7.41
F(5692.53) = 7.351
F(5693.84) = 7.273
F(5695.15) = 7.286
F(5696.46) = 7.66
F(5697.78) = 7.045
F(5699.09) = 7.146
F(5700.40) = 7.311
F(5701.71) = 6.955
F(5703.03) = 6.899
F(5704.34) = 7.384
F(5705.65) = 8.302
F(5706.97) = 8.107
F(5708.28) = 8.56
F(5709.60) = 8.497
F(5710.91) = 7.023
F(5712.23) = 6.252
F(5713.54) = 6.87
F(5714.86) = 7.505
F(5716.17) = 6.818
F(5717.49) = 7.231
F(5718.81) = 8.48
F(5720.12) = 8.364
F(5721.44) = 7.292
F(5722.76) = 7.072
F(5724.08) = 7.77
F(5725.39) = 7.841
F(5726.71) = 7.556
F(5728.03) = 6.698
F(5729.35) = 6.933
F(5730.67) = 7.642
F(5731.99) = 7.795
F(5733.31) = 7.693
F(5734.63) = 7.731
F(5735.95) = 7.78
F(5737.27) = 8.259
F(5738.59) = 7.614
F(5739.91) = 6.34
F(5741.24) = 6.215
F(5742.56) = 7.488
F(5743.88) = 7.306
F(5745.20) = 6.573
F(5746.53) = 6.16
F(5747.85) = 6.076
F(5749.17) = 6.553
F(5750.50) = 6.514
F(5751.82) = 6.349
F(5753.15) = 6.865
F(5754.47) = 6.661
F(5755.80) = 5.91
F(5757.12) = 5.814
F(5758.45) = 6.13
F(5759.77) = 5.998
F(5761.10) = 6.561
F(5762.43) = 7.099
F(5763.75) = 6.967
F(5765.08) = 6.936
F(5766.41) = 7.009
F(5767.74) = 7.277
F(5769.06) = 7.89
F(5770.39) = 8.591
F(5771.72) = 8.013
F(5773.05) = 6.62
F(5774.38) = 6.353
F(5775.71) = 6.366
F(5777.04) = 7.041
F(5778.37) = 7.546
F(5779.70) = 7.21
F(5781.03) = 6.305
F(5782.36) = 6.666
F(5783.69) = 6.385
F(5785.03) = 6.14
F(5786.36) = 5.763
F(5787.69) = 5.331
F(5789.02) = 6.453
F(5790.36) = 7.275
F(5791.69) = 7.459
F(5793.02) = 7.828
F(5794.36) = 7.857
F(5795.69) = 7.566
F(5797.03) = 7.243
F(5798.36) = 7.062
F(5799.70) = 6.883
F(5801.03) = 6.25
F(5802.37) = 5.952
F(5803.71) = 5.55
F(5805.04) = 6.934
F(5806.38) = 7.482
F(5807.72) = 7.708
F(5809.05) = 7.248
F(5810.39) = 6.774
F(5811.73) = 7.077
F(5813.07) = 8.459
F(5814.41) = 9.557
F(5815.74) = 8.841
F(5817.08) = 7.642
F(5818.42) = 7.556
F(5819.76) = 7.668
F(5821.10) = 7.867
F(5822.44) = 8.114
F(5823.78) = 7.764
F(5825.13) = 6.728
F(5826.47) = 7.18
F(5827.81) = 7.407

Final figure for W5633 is 1.3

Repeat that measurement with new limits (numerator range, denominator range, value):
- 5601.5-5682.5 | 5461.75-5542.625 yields 1.11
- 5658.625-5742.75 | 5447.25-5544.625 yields 1.25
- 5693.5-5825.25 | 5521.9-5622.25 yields 1.20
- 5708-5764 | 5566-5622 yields 1.18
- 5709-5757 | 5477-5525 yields 1.23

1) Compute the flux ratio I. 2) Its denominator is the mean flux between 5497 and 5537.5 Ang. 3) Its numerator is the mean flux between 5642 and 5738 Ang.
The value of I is 1.10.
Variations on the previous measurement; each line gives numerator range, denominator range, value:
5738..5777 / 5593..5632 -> 1.02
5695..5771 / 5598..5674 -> 1.06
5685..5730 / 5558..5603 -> 1.19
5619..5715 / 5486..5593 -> 1.14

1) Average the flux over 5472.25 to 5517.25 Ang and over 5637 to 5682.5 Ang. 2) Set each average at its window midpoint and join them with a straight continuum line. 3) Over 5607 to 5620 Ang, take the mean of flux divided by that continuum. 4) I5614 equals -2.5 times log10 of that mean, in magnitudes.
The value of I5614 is 0.12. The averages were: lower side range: 6.28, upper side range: 7.15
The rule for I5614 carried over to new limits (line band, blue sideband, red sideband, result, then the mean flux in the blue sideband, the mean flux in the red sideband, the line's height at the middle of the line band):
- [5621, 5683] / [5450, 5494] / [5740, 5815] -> -0.082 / 6.01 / 6.87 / 6.52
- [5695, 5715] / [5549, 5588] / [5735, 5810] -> -0.133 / 6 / 6.85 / 6.57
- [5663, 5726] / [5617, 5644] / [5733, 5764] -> -0.071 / 6.94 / 6.76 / 6.85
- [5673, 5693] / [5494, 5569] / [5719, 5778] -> -0.081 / 6.41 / 7.05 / 6.86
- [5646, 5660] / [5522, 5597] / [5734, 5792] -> -0.088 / 6.34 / 6.8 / 6.55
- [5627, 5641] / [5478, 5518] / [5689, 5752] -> 0.027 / 6.19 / 7.29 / 6.86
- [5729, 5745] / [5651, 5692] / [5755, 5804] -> -0.072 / 7.09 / 6.8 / 6.91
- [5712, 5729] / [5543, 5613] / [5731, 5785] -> -0.096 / 6.2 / 6.91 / 6.76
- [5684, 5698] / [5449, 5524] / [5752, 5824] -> -0.068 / 6.14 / 7.06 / 6.76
